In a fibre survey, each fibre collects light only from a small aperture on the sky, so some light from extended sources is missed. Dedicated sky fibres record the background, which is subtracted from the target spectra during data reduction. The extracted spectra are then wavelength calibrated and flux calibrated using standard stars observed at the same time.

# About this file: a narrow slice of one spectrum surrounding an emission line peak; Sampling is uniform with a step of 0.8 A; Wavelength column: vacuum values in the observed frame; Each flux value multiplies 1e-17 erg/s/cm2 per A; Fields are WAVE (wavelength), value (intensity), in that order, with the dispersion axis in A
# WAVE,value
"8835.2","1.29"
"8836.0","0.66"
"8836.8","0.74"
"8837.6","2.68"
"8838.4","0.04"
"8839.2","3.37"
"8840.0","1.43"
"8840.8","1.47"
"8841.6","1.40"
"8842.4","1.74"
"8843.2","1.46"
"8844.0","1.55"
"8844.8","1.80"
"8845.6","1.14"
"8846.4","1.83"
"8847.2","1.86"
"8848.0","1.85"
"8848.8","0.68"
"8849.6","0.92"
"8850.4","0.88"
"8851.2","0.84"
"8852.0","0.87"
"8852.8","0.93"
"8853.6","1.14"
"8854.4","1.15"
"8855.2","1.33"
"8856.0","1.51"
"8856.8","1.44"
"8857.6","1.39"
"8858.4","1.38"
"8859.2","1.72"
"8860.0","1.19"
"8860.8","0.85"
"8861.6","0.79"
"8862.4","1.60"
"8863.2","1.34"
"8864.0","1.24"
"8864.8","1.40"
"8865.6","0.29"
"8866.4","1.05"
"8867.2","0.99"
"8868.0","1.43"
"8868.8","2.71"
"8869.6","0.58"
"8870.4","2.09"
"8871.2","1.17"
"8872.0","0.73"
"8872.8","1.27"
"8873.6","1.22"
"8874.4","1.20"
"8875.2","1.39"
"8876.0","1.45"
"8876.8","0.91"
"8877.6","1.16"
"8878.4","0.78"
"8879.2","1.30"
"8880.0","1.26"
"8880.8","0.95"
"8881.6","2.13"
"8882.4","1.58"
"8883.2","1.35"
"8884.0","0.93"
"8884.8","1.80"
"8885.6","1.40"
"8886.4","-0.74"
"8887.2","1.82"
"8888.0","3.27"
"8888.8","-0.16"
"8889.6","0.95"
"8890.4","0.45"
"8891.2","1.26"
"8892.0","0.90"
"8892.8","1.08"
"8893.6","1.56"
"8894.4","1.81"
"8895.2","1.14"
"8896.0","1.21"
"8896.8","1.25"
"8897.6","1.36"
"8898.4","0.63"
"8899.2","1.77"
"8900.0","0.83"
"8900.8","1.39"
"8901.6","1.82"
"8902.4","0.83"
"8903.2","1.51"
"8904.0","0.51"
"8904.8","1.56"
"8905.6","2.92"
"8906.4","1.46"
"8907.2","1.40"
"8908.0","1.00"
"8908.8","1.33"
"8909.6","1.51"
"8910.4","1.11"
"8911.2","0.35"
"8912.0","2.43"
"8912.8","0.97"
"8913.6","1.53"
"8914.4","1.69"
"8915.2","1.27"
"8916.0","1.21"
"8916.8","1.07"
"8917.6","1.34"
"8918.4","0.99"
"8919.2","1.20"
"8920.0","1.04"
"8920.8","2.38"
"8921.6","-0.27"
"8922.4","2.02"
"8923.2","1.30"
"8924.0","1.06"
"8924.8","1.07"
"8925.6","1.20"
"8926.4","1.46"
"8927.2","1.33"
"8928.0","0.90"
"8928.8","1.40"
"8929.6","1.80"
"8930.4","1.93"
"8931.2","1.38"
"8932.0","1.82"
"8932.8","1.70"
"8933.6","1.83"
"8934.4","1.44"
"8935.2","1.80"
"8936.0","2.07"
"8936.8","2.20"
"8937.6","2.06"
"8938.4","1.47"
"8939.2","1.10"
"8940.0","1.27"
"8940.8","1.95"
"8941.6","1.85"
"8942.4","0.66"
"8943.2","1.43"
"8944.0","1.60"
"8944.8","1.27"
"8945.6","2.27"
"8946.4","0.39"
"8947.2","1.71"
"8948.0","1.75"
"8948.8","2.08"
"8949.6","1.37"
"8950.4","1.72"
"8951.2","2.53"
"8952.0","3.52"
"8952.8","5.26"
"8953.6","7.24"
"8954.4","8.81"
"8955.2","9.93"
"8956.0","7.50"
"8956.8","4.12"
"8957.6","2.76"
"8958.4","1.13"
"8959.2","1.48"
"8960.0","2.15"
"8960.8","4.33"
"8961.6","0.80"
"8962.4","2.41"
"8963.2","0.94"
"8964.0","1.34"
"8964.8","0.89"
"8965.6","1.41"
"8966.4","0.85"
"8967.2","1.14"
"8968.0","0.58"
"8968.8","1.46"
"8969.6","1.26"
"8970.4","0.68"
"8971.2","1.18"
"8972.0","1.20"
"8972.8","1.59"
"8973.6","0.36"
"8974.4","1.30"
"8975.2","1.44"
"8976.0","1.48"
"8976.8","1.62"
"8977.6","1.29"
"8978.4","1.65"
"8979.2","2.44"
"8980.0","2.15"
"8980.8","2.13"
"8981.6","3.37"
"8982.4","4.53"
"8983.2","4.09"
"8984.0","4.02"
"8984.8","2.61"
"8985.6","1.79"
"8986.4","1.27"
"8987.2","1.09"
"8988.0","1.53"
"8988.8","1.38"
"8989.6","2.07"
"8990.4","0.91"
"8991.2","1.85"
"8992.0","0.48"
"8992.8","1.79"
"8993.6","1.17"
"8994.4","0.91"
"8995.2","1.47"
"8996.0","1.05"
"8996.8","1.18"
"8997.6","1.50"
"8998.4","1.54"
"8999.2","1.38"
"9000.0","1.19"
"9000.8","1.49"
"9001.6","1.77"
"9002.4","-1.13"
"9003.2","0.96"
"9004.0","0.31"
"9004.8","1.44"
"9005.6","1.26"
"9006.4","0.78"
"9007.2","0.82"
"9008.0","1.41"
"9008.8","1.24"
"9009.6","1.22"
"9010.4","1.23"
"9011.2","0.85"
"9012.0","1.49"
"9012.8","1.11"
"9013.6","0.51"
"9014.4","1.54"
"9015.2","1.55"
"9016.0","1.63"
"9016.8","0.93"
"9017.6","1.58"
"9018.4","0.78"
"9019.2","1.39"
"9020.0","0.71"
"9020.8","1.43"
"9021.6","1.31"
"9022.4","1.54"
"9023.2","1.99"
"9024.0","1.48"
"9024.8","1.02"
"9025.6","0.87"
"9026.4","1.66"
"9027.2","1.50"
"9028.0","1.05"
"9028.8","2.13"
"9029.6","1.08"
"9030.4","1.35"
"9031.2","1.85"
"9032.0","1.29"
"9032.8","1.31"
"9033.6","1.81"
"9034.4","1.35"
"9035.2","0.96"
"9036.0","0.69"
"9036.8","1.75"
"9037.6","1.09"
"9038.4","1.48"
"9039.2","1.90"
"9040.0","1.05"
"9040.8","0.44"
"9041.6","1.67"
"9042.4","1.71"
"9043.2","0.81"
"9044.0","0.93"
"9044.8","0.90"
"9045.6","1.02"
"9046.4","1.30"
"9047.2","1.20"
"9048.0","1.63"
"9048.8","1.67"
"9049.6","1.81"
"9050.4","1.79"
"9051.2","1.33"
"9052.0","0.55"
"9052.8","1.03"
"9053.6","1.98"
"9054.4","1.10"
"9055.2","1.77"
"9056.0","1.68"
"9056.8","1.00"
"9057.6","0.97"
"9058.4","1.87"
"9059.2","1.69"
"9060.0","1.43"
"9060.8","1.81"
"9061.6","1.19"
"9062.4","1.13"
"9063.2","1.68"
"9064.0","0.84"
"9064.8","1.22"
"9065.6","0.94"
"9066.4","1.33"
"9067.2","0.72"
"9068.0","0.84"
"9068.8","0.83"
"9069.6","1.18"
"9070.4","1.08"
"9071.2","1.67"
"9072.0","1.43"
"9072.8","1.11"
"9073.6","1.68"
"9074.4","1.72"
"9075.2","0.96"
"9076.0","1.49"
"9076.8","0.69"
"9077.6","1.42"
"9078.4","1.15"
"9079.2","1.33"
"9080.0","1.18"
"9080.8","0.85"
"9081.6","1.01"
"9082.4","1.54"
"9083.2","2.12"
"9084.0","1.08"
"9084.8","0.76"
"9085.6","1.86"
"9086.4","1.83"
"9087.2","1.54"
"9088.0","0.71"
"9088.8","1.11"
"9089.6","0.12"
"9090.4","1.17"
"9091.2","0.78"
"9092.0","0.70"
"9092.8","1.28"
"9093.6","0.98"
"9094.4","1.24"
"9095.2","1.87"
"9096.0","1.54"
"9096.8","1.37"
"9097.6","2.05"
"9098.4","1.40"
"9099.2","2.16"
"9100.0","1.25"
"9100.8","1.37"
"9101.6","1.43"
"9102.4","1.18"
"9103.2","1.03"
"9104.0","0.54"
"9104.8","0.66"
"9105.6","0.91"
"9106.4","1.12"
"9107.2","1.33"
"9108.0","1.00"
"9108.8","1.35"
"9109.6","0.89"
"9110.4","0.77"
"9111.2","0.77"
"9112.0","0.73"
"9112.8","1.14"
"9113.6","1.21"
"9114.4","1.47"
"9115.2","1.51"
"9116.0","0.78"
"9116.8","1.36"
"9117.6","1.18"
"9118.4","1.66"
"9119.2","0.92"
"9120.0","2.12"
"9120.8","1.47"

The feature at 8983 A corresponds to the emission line [N II] 6583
